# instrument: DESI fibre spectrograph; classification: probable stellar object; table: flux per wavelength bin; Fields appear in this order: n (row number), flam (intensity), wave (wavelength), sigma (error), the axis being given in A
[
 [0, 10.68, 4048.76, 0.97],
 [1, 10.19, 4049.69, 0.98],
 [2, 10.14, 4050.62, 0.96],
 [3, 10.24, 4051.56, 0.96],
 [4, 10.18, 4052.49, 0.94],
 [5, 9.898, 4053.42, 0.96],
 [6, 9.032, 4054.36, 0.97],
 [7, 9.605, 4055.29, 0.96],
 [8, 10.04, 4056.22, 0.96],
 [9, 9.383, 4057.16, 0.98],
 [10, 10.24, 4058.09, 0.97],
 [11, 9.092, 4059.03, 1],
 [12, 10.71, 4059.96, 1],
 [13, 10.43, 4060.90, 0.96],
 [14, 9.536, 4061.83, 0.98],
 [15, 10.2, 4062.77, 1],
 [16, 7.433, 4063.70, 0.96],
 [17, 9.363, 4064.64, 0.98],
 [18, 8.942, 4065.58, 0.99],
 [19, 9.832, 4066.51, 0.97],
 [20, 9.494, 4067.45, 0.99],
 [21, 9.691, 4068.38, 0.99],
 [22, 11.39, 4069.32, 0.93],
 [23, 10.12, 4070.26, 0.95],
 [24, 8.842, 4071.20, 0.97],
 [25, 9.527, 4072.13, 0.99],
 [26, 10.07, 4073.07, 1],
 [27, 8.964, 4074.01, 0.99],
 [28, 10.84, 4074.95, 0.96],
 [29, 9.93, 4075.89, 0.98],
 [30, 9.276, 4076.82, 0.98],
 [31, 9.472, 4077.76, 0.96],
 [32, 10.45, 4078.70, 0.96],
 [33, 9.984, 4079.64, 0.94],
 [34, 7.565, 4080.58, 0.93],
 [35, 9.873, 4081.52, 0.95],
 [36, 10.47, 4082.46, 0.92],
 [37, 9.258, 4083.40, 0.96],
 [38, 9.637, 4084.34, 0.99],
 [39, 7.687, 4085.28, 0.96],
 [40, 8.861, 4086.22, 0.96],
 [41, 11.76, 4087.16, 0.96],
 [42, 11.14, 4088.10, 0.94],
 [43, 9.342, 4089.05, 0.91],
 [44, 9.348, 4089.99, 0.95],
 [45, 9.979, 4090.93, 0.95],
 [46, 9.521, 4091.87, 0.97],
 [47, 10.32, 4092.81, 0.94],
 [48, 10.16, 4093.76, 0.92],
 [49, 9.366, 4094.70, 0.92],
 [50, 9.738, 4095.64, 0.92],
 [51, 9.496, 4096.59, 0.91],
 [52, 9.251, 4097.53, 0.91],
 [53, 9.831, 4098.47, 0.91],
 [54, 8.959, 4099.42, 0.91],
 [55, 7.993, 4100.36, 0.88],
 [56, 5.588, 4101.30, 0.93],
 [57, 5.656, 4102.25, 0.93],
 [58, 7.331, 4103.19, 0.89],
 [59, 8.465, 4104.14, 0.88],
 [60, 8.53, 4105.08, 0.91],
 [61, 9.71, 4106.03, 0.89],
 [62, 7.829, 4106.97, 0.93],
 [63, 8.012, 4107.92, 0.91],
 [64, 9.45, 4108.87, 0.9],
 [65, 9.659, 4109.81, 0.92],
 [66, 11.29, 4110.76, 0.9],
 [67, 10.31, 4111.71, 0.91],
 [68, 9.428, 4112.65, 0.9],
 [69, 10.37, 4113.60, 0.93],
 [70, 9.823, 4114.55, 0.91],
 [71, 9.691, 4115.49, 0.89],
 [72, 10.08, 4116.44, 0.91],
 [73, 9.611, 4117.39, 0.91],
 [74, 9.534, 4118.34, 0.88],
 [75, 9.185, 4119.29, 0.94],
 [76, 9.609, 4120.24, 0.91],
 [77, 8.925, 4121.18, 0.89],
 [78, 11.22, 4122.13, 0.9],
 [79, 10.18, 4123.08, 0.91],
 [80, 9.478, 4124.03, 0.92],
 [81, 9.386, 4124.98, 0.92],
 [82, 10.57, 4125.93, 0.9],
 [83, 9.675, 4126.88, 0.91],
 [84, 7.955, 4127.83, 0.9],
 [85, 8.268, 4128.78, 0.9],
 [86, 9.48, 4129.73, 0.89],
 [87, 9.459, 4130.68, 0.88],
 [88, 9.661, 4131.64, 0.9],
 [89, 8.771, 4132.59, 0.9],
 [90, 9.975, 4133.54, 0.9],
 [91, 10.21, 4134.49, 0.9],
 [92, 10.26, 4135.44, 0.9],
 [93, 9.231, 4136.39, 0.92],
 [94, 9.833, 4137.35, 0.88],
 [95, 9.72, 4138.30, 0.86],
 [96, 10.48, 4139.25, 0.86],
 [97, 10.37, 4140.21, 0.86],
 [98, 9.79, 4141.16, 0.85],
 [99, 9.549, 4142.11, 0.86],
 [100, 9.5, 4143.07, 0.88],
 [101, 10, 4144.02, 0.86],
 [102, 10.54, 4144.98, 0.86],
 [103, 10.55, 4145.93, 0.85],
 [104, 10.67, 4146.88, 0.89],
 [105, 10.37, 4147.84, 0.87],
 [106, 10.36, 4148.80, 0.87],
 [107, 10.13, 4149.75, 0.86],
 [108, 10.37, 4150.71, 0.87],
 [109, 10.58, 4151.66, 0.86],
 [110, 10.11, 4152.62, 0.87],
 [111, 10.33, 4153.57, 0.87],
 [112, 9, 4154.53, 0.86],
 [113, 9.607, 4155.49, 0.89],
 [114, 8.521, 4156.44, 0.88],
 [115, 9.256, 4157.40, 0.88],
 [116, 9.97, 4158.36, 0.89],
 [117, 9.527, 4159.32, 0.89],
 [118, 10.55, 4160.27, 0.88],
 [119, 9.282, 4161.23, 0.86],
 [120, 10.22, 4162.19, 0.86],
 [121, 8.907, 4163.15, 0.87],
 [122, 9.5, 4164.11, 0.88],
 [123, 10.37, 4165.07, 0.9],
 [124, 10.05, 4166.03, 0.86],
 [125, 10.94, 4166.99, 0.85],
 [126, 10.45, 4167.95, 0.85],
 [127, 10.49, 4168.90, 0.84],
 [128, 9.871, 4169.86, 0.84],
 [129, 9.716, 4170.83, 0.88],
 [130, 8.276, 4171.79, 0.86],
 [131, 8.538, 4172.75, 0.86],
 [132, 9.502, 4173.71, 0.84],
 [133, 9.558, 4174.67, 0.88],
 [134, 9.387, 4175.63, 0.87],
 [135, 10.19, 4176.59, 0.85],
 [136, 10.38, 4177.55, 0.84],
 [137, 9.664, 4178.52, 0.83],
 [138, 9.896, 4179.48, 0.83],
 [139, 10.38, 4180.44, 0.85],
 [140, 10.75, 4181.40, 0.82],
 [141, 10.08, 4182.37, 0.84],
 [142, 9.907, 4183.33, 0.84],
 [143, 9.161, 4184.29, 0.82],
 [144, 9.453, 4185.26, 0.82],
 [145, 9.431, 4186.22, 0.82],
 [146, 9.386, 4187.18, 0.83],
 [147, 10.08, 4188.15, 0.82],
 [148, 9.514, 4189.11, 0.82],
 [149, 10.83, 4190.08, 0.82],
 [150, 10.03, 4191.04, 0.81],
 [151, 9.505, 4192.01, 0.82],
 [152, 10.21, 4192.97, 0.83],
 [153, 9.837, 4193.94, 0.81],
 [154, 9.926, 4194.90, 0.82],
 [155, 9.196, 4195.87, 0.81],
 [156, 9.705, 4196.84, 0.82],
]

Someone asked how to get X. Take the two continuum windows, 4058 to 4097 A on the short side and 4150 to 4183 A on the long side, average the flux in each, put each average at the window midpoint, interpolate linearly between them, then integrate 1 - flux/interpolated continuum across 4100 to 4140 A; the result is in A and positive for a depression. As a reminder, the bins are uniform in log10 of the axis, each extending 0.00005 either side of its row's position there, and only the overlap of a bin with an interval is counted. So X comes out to 1.9 A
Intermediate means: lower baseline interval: 9.69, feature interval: 9.29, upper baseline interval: 9.83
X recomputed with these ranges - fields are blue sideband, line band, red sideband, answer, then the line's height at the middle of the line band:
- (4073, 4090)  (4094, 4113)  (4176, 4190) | 1.8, 9.73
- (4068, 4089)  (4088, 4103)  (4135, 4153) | 1.3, 9.85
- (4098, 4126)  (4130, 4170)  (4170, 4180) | -2.4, 9.38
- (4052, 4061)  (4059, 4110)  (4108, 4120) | 2.5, 9.82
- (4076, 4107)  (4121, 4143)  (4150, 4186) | -0.4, 9.51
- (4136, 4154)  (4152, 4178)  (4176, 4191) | 0.8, 10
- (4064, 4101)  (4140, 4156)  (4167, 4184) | -0.5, 9.78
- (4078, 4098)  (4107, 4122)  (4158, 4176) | 0.1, 9.7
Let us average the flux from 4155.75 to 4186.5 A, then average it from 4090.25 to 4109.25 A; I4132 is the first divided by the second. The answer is 1.11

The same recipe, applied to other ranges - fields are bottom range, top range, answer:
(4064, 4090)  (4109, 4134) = 1.00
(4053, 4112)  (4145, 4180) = 1.05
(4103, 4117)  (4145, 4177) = 1.05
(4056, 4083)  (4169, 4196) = 1.01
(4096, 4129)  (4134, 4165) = 1.08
